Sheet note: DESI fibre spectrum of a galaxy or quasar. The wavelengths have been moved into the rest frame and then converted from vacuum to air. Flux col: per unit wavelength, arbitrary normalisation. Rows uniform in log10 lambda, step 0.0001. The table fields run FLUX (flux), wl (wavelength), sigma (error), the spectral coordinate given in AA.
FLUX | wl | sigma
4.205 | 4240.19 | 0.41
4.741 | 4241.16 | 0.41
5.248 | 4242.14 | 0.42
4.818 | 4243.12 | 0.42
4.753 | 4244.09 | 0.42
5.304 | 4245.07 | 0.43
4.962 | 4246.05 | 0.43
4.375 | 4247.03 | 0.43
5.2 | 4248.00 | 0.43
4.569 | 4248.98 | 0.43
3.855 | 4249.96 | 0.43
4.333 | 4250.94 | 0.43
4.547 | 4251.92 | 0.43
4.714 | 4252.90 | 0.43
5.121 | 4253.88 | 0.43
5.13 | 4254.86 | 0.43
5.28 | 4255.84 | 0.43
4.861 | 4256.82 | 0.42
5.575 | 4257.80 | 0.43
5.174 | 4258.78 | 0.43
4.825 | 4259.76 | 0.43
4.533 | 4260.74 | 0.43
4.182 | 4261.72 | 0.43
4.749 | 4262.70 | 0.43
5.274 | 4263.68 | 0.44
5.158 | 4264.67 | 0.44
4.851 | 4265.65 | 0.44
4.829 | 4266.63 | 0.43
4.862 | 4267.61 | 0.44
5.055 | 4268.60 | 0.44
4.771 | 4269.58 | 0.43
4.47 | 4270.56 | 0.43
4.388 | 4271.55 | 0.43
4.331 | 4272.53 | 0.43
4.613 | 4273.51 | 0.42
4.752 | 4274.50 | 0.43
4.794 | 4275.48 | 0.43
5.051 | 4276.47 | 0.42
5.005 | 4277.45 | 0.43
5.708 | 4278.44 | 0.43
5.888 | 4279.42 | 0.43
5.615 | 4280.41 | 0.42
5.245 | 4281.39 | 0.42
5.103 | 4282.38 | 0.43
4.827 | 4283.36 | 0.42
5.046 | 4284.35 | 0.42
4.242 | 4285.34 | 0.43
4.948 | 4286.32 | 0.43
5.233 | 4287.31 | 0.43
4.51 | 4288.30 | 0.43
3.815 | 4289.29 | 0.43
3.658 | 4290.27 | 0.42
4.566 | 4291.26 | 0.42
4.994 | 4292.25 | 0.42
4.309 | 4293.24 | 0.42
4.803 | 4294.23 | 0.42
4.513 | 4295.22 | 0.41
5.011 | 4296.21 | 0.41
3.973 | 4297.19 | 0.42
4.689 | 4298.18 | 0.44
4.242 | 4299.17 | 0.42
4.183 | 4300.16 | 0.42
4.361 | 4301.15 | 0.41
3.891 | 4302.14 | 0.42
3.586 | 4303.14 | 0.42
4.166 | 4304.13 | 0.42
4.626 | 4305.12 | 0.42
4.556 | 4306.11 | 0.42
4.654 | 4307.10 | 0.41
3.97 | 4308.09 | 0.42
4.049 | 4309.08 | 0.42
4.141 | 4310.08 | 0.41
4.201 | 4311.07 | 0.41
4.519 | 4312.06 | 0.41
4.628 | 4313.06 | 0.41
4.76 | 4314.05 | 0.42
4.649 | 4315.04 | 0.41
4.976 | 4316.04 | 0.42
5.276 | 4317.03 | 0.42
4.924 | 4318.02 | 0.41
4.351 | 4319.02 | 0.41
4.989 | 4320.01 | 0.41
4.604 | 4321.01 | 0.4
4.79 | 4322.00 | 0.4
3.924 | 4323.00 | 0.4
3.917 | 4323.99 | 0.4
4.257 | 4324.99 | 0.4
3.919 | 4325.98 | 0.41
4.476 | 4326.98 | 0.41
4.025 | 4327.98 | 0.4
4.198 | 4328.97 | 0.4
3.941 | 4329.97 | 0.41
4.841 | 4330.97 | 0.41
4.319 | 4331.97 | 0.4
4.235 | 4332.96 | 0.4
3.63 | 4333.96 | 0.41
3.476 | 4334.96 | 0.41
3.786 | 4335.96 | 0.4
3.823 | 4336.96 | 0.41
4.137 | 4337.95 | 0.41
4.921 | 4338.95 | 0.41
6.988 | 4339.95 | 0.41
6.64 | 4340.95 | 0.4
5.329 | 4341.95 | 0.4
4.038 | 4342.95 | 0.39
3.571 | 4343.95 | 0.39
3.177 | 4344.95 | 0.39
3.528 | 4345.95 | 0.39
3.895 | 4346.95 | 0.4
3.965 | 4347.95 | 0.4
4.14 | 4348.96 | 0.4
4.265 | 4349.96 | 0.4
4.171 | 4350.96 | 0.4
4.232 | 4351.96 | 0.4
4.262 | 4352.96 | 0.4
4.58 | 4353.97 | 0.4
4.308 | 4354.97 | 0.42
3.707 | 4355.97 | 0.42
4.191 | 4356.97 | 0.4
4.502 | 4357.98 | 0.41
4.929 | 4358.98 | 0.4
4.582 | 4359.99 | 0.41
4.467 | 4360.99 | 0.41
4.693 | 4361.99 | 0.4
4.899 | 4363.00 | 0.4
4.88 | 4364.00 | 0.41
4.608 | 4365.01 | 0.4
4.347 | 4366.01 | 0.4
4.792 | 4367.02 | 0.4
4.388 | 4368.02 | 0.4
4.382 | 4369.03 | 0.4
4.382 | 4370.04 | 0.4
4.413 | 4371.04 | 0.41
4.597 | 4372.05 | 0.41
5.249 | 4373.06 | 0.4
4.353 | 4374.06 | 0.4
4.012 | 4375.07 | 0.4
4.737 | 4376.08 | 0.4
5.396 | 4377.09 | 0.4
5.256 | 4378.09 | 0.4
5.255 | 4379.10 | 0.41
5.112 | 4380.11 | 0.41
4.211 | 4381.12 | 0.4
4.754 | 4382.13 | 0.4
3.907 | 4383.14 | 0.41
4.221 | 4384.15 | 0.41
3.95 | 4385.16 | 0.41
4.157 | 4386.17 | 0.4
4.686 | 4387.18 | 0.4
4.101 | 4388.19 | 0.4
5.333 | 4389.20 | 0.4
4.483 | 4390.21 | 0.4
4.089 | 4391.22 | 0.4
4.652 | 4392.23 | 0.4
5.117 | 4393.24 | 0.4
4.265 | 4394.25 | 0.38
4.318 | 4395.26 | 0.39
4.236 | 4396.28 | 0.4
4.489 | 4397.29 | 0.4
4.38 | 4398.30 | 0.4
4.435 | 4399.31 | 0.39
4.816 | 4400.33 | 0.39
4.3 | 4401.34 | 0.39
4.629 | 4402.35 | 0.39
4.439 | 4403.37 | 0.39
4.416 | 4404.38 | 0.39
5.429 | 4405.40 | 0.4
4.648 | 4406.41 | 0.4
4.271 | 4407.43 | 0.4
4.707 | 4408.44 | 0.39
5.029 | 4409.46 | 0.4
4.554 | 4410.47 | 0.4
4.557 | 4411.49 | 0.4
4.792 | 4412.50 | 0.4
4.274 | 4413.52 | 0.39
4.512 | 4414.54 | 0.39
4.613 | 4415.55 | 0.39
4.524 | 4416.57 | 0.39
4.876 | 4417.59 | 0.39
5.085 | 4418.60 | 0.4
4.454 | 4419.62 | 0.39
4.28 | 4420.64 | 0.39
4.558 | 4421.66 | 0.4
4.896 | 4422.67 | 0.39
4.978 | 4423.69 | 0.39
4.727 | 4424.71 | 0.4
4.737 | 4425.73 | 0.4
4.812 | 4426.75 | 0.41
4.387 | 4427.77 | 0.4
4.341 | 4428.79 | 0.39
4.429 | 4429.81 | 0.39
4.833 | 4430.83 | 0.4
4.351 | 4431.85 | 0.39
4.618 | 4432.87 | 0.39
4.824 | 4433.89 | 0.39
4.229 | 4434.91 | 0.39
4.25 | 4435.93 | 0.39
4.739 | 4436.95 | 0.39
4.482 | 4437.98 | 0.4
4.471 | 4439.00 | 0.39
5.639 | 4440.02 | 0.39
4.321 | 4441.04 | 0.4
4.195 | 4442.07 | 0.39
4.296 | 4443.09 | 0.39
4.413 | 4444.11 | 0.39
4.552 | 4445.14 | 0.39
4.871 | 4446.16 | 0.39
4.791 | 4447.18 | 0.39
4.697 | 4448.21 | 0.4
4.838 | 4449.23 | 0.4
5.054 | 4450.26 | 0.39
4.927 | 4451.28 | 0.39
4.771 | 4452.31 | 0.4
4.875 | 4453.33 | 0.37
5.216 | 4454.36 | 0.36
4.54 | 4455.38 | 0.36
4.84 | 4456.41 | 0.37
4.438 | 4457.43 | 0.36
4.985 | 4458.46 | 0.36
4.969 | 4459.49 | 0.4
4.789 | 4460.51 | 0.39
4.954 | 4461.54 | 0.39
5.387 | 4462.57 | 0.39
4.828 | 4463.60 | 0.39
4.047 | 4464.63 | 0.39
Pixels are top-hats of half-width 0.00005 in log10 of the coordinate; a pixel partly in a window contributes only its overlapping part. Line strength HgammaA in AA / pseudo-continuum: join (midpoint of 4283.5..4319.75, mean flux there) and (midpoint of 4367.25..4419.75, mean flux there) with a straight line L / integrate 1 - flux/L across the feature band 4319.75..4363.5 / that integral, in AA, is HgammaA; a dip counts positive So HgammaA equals 1.8 AA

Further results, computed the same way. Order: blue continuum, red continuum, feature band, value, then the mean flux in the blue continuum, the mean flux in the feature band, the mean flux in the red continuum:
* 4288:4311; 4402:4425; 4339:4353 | 0.0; 4.31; 4.46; 4.66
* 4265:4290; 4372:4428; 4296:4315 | 1.9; 4.87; 4.33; 4.61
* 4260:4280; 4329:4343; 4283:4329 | 2.6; 4.87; 4.45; 4.58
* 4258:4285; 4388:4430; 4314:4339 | 2.4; 4.93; 4.33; 4.6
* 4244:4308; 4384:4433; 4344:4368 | 1.7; 4.72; 4.3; 4.57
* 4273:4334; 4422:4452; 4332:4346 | 0.5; 4.55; 4.4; 4.65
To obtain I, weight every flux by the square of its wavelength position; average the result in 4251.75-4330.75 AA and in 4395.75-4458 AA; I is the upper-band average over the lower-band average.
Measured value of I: 1.1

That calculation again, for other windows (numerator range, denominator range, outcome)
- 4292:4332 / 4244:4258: 0.94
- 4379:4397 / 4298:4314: 1.08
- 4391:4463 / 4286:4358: 1.12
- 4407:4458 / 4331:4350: 1.12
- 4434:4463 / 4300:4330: 1.15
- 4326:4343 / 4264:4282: 0.93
